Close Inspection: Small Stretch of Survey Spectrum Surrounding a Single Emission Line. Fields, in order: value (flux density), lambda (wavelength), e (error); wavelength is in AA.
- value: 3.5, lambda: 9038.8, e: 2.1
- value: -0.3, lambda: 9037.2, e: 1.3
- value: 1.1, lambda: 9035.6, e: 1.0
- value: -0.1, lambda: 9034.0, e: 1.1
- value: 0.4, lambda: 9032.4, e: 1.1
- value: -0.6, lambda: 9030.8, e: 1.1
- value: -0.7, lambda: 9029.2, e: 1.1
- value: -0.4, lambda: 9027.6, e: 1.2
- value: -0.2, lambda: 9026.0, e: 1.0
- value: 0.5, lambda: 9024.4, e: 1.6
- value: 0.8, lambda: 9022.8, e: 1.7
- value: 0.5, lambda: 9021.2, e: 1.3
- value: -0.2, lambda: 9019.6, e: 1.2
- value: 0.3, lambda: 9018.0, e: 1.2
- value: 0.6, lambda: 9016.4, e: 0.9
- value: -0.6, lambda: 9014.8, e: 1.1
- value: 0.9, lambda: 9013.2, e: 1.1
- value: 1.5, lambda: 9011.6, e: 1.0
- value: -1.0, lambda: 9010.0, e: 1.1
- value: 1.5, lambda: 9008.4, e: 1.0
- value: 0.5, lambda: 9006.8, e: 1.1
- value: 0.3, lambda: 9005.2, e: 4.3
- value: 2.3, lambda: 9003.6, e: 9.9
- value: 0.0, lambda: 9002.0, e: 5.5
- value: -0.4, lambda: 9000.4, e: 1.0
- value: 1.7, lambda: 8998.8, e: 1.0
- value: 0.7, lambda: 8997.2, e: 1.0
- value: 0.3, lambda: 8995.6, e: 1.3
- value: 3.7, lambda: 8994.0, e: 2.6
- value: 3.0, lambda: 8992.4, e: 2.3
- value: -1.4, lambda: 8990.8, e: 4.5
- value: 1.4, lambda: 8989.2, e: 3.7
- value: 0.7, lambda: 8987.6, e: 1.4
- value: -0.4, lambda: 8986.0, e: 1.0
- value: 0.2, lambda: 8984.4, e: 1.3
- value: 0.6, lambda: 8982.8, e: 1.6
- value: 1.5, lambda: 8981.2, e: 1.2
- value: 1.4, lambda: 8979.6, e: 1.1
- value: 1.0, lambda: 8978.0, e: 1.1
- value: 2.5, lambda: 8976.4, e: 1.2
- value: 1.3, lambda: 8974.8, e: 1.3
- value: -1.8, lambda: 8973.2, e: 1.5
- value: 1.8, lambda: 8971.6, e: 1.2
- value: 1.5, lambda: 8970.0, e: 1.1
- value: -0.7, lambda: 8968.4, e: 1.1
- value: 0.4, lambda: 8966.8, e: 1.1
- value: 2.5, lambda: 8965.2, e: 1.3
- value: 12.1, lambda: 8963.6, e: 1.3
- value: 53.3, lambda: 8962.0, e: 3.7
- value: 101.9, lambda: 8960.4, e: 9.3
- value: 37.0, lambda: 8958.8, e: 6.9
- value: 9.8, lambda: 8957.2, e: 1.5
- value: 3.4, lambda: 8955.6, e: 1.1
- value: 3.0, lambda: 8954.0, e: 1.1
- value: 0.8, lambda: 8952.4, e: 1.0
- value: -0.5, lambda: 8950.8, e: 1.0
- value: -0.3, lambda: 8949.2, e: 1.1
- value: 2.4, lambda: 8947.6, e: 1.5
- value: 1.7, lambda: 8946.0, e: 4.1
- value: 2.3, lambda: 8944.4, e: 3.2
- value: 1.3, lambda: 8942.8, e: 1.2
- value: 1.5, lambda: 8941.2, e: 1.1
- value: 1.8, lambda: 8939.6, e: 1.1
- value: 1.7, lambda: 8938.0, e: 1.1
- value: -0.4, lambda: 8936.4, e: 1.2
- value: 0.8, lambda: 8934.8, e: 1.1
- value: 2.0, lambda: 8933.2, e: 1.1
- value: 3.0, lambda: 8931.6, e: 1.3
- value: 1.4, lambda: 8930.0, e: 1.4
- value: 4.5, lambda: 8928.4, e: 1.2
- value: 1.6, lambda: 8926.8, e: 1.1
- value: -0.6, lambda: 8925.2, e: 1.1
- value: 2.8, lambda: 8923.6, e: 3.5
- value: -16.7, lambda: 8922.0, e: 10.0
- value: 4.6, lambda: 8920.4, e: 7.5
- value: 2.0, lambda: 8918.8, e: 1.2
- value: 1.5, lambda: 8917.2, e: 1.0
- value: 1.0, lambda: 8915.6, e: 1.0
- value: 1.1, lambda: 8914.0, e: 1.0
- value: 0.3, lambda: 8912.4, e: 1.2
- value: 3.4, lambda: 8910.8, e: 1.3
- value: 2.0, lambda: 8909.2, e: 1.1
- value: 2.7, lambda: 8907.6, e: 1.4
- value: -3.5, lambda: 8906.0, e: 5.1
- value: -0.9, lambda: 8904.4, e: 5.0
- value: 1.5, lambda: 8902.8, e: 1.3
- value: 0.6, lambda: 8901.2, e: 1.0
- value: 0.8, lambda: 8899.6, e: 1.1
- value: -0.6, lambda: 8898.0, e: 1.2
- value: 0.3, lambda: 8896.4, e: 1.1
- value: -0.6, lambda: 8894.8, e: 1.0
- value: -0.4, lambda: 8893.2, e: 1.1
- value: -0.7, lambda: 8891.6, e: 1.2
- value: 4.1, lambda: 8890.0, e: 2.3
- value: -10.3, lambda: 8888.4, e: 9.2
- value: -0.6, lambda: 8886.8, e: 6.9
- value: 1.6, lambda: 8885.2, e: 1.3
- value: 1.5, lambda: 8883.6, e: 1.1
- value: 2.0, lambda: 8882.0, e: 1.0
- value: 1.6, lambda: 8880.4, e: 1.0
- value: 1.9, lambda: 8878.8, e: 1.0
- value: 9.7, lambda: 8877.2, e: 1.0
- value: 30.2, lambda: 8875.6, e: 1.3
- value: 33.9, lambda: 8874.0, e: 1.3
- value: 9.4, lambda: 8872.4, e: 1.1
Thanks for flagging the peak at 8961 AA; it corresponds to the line [O III] 5007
